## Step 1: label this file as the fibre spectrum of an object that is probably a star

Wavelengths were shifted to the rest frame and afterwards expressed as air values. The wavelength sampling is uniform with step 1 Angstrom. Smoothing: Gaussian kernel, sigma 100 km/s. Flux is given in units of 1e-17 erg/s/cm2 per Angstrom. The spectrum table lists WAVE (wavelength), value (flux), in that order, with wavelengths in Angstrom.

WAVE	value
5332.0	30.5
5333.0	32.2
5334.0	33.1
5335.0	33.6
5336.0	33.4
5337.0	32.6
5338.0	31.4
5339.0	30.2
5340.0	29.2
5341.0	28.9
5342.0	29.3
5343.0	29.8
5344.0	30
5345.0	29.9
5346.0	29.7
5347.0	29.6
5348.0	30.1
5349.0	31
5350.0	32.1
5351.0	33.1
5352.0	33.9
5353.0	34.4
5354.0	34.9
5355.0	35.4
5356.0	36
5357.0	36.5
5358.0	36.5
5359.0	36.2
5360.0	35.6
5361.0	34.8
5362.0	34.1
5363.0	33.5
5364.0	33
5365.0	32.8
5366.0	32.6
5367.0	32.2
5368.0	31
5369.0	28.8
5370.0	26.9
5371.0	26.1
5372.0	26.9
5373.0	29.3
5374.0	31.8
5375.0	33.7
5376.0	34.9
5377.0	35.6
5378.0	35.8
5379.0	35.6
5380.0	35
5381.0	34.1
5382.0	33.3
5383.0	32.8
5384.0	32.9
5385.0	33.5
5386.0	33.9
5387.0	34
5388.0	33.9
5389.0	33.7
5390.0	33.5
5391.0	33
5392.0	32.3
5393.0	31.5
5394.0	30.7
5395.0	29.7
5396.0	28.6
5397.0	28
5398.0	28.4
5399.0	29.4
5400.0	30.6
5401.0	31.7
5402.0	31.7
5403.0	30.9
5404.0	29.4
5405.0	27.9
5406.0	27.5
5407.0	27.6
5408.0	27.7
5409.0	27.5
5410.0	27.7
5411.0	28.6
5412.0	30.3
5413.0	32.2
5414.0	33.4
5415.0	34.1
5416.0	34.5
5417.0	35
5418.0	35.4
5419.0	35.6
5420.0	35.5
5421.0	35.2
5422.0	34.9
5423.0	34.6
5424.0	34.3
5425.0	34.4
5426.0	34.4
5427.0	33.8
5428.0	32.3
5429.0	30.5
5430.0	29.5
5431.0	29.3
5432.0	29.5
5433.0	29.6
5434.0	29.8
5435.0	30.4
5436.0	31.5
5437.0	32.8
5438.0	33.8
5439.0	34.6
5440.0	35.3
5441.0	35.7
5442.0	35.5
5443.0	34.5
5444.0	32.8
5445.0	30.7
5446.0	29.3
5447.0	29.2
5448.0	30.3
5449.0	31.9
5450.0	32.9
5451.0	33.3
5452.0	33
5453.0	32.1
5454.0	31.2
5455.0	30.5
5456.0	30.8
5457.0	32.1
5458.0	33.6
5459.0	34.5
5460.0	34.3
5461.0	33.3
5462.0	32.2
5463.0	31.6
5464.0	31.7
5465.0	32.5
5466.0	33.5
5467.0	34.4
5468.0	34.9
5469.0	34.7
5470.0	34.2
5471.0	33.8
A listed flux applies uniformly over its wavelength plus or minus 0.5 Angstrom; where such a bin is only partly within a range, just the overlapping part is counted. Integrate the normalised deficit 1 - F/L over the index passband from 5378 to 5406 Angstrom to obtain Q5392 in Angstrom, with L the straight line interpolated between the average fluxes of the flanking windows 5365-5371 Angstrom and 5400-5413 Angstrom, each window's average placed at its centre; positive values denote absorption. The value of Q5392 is -2.1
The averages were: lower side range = 30.2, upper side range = 29.2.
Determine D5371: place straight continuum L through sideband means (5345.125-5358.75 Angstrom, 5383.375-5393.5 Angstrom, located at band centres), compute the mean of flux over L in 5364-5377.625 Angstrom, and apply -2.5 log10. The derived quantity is 0.07 mag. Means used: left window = 33.3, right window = 33.2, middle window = 31.1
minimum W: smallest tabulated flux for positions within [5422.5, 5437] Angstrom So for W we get 29.3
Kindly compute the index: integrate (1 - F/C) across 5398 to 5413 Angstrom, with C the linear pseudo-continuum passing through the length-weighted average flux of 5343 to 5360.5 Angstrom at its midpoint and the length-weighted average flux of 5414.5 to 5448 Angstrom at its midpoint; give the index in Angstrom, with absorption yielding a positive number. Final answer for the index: 1.7 Angstrom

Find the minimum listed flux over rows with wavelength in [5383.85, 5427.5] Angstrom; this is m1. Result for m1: 27.5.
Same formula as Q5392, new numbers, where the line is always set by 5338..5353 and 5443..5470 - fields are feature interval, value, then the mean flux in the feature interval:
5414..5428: -1.2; 34.6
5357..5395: -2.1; 32.9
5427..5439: 0.4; 31.1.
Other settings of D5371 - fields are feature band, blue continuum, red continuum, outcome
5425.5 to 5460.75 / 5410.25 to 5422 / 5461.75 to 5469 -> 0.04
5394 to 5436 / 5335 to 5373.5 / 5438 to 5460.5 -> 0.04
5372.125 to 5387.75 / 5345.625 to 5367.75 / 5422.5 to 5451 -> -0.01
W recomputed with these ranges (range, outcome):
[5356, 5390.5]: 26.1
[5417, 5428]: 32.3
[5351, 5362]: 33.1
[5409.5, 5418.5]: 27.7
